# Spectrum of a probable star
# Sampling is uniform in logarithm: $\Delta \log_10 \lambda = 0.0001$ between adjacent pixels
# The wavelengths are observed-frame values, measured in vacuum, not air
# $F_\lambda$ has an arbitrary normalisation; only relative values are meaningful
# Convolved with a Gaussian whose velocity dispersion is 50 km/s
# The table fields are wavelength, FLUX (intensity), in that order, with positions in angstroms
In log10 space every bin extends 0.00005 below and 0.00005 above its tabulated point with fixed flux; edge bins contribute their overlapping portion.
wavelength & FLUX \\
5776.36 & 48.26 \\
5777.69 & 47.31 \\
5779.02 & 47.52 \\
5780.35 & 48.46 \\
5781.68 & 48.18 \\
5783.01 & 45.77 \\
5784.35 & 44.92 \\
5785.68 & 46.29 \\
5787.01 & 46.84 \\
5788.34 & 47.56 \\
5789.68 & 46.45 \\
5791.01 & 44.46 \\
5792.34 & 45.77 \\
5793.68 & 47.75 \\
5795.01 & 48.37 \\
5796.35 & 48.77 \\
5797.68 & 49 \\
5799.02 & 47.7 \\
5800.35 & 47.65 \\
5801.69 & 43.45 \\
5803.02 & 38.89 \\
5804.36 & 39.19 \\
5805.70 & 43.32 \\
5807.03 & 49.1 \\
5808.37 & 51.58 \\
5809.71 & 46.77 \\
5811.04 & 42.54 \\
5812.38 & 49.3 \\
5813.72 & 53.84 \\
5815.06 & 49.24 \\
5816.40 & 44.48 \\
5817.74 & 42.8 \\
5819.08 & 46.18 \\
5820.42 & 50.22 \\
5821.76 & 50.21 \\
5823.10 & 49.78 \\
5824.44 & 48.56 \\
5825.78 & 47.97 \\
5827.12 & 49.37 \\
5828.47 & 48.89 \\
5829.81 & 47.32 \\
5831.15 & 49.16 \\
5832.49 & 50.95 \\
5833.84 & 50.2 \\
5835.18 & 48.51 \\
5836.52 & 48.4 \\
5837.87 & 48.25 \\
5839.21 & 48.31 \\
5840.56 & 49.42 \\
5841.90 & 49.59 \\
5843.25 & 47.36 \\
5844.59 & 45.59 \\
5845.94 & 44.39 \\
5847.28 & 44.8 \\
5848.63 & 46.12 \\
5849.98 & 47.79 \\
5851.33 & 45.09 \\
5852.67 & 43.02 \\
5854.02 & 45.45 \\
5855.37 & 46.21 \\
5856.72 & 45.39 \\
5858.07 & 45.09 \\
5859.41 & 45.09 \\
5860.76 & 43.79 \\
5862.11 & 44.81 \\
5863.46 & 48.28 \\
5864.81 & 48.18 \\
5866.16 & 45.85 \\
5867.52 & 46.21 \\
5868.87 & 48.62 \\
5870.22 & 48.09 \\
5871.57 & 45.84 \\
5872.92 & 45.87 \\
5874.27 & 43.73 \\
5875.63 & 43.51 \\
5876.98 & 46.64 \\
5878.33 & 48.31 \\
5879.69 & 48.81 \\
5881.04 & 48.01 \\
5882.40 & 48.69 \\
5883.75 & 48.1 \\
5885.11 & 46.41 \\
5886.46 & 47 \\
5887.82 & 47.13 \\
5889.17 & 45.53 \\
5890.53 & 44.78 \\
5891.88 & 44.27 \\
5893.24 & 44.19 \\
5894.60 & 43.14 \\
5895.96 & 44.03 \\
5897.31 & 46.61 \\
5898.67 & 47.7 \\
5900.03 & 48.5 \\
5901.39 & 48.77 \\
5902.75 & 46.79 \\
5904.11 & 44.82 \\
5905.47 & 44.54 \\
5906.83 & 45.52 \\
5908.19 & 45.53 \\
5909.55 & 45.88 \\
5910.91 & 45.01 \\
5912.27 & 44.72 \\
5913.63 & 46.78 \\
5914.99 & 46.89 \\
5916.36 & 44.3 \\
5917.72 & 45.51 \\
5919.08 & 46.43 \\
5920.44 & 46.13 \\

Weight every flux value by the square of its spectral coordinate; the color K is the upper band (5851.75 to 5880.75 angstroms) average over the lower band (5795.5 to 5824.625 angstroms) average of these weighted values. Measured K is 1.0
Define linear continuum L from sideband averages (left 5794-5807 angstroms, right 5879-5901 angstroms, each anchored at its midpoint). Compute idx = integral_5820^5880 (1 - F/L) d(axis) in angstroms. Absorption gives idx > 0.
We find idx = -1.5 angstroms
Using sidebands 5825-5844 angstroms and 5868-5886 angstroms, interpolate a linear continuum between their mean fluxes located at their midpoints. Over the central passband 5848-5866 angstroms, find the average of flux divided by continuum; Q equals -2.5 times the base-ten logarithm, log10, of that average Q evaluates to 0.05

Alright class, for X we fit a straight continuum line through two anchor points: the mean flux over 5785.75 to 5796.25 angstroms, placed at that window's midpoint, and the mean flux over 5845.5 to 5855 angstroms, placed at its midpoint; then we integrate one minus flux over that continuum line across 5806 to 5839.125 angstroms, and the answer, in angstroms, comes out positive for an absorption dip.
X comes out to -1.7 angstroms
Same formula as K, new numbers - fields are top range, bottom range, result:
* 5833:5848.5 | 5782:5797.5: 1.04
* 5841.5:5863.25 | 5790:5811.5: 1.01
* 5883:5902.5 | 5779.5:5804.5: 1.03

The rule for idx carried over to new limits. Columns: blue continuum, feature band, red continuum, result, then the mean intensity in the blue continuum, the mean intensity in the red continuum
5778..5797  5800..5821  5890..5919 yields 0.3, 46.9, 45.7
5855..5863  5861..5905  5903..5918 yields -1.1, 45.1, 45.4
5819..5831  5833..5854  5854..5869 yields 0.1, 48.9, 46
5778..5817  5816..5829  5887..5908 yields -0.4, 46.7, 45.8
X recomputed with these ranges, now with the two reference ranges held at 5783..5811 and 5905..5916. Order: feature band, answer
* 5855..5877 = -0.1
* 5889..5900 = 0.1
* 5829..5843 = -0.9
